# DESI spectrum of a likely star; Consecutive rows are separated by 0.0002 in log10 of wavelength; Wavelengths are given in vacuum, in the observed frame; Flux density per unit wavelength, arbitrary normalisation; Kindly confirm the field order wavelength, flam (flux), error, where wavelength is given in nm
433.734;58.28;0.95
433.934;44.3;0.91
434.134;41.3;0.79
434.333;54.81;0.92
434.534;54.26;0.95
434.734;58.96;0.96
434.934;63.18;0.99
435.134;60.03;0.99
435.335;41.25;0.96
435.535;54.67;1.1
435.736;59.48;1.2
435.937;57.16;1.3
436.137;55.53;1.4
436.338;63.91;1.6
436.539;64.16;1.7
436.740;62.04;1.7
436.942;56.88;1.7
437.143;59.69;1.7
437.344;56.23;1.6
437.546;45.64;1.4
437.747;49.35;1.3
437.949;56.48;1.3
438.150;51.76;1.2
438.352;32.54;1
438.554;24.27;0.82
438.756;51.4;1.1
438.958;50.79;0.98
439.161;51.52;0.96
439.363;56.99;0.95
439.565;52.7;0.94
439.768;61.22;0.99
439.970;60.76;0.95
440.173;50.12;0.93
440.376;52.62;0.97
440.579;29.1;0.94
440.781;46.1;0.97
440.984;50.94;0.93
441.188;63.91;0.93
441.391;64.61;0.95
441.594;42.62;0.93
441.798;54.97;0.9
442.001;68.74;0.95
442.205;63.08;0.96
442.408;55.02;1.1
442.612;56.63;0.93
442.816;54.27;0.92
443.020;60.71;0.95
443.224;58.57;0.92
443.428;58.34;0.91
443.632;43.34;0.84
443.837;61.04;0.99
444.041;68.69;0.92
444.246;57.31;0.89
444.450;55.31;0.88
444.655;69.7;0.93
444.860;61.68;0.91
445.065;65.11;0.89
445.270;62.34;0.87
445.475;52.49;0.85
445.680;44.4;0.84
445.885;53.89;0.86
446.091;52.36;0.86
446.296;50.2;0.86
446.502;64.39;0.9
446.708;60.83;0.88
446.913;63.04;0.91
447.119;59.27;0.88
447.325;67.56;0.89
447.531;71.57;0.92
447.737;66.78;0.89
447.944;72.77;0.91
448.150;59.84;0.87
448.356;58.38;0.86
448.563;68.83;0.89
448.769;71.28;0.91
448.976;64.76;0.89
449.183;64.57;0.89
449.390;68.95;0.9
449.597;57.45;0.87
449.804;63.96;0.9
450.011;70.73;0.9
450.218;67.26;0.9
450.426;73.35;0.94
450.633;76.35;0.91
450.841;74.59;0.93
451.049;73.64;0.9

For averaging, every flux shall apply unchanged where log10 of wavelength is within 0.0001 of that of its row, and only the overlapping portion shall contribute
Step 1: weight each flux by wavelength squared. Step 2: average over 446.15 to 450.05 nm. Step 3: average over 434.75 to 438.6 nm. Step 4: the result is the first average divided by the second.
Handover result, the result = 1.26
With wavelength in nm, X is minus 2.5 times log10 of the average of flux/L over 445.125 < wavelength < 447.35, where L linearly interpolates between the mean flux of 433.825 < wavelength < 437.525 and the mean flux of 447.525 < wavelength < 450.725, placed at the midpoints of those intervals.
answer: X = 0.14 mag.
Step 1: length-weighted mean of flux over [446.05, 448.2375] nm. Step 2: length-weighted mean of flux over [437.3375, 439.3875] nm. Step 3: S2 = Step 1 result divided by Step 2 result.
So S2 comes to 1.33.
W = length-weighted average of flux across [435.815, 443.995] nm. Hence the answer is 54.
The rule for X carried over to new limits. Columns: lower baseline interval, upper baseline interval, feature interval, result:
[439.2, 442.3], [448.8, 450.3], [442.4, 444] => 0.02 mag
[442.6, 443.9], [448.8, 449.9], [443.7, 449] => -0.02 mag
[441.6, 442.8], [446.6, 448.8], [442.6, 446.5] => 0.07 mag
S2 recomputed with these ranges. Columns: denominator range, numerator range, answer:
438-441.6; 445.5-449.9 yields 1.24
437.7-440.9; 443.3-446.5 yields 1.18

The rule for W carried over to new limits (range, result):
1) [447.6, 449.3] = 66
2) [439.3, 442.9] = 54.7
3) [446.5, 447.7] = 64.6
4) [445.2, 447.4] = 57.2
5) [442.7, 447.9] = 59.5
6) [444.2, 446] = 58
